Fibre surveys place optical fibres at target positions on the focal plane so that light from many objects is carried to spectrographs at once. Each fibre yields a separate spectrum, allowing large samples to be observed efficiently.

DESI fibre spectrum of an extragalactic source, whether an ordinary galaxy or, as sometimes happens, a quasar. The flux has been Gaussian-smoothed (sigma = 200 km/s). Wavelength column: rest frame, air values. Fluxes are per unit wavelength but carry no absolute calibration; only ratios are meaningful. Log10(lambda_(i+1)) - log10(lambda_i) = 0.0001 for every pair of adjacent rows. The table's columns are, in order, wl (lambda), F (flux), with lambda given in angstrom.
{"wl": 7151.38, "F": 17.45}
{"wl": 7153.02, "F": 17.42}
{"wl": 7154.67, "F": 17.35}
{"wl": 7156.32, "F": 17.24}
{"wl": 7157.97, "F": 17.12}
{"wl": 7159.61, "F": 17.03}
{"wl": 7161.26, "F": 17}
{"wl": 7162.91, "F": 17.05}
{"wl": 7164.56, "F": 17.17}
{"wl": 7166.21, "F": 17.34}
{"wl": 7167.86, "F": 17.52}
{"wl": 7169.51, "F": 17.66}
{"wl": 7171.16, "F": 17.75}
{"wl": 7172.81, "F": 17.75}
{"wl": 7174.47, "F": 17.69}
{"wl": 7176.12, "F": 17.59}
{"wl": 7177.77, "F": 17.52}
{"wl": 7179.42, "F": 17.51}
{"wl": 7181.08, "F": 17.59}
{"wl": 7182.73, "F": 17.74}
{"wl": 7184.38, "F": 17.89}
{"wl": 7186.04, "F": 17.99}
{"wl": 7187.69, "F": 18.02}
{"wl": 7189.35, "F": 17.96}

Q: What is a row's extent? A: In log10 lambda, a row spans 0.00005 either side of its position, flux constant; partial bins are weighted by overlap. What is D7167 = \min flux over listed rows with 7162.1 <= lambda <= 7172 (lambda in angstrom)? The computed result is 17.05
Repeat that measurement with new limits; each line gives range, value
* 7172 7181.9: 17.51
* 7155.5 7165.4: 17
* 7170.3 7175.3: 17.69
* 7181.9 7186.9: 17.74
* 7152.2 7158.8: 17.12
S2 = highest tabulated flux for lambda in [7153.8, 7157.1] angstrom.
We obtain 17.35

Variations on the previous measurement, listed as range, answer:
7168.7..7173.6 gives 17.75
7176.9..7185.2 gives 17.89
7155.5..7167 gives 17.34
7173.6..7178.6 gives 17.69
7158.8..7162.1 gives 17.03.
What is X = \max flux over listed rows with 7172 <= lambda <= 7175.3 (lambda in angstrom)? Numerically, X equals 17.75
